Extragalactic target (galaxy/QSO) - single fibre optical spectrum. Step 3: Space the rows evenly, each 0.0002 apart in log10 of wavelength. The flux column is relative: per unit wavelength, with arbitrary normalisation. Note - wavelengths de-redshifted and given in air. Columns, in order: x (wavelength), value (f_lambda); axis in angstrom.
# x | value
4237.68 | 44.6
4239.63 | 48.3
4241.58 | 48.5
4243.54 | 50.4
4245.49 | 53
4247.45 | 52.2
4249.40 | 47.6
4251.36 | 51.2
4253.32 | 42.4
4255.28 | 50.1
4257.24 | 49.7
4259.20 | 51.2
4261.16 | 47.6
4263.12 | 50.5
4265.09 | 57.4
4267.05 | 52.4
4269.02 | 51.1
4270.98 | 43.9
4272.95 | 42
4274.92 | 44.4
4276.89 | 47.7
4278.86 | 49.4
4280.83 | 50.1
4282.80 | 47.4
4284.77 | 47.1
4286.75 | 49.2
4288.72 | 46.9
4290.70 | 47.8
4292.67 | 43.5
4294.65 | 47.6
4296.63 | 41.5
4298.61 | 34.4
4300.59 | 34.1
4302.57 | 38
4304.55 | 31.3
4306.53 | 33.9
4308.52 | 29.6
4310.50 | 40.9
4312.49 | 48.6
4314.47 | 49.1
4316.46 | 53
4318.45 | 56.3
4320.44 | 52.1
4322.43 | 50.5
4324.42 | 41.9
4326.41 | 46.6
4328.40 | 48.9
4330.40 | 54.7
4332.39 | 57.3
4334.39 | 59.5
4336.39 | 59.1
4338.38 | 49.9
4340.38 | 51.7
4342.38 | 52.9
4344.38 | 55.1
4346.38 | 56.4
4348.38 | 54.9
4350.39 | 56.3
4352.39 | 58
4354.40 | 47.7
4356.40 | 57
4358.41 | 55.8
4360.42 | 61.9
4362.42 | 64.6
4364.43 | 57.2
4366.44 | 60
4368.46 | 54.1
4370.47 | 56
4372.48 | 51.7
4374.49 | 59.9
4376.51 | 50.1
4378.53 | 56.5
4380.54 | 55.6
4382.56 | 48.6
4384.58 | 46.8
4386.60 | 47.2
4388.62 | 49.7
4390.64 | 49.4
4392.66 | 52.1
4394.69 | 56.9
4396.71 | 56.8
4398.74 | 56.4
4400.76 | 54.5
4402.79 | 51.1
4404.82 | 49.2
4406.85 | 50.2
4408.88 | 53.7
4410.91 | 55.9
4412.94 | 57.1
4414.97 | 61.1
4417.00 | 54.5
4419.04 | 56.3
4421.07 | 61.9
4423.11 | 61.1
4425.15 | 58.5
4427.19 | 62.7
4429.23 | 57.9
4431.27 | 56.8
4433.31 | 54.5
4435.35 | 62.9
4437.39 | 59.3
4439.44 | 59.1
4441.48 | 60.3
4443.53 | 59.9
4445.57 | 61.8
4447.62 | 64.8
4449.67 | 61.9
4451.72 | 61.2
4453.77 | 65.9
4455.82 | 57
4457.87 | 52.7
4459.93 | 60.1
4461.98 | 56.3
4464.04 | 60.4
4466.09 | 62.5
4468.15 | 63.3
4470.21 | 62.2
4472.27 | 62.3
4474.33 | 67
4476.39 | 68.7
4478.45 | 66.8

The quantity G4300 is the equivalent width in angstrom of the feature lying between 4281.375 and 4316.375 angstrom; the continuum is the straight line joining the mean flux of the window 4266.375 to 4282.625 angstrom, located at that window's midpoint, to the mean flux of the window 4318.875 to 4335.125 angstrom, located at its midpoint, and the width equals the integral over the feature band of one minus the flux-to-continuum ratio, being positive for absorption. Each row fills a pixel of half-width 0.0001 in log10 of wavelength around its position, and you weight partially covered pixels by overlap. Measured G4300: 5.0 angstrom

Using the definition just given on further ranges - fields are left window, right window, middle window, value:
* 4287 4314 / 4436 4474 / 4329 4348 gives -4.1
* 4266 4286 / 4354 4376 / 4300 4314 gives 3.8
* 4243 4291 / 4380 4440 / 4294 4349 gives 4.2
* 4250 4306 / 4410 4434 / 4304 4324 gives 1.8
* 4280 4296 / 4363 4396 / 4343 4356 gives -0.9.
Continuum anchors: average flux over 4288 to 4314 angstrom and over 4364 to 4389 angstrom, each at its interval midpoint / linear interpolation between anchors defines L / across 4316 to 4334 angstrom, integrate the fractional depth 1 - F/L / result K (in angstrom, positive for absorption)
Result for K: -3.0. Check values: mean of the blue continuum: 40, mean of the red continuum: 53.3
